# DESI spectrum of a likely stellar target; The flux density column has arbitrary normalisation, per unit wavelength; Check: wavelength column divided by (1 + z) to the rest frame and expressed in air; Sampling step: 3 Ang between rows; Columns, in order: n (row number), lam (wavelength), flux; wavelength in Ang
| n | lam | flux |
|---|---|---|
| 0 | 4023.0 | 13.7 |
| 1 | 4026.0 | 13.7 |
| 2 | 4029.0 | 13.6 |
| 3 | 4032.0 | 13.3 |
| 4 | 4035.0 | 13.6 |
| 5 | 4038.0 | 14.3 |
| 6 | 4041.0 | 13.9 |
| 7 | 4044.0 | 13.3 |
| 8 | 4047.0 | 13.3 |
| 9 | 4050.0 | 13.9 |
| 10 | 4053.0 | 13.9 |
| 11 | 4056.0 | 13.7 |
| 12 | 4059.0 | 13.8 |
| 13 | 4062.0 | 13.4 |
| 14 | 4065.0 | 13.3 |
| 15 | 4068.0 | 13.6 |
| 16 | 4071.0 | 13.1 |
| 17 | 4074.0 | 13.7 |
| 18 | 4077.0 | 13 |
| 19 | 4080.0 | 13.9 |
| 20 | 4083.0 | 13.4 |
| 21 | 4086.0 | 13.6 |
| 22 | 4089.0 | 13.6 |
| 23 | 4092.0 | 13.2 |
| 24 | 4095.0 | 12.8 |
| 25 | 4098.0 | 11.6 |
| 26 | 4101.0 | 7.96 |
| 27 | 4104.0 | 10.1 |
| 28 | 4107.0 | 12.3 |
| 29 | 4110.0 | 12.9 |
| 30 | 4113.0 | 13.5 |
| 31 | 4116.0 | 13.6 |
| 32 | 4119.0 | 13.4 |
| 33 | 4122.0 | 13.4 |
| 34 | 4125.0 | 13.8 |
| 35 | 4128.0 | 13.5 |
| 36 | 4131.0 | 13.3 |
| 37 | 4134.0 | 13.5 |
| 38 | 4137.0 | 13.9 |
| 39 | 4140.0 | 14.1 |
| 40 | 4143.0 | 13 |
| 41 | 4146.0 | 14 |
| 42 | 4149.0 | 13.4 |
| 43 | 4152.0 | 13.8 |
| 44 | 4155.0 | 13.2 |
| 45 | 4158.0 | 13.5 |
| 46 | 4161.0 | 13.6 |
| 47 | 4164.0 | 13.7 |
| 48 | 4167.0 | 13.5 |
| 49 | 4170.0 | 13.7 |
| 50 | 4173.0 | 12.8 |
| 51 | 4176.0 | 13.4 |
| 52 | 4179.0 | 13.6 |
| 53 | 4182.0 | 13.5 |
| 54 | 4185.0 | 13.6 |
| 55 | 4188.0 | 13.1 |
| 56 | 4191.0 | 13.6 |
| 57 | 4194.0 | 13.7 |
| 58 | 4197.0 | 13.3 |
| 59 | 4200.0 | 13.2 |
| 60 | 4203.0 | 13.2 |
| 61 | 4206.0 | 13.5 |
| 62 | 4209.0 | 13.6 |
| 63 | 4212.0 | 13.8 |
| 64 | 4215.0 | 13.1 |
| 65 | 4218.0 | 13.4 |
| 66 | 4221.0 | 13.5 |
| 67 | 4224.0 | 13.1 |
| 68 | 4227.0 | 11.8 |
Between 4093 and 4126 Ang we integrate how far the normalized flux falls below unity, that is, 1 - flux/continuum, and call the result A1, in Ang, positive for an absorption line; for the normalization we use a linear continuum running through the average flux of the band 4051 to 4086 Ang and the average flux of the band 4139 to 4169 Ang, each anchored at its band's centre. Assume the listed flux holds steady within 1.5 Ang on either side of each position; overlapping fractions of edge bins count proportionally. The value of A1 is 3.1 Ang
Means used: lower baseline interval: 13.5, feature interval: 12.3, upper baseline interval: 13.6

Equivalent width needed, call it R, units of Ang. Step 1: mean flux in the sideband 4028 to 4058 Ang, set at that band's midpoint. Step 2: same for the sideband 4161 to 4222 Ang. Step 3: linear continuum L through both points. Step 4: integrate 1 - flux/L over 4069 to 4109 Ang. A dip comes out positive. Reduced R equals 3.3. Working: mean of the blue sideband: 13.7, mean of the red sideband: 13.4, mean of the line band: 12.5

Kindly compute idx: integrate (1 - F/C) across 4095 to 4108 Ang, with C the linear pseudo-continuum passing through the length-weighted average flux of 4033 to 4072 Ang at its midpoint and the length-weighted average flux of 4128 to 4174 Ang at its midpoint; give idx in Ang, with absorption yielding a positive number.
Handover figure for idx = 2.77 Ang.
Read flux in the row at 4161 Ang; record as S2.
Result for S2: 13.6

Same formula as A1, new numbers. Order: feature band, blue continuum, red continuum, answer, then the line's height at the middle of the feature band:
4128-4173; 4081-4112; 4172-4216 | -2.42 Ang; 12.9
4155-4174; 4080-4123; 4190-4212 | -0.48 Ang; 13.1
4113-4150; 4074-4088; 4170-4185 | -0.36 Ang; 13.4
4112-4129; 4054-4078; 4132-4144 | 0.08 Ang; 13.6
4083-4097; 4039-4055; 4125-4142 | 0.43 Ang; 13.7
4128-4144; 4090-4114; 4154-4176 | -1.13 Ang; 12.7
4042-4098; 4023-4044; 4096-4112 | -4.94 Ang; 12.4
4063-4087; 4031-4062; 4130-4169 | 0.38 Ang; 13.7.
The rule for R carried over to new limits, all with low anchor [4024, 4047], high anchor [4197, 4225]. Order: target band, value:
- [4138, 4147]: -0.1 Ang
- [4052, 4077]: 0.1 Ang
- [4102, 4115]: 1.4 Ang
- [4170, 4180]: 0.1 Ang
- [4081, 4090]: 0.0 Ang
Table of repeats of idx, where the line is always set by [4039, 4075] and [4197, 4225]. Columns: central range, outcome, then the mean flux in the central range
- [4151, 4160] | -0.02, 13.5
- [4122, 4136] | -0.04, 13.5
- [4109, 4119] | 0.11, 13.4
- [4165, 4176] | 0.06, 13.4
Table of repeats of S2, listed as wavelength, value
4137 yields 13.9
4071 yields 13.1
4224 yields 13.1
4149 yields 13.4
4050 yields 13.9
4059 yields 13.8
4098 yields 11.6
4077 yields 13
